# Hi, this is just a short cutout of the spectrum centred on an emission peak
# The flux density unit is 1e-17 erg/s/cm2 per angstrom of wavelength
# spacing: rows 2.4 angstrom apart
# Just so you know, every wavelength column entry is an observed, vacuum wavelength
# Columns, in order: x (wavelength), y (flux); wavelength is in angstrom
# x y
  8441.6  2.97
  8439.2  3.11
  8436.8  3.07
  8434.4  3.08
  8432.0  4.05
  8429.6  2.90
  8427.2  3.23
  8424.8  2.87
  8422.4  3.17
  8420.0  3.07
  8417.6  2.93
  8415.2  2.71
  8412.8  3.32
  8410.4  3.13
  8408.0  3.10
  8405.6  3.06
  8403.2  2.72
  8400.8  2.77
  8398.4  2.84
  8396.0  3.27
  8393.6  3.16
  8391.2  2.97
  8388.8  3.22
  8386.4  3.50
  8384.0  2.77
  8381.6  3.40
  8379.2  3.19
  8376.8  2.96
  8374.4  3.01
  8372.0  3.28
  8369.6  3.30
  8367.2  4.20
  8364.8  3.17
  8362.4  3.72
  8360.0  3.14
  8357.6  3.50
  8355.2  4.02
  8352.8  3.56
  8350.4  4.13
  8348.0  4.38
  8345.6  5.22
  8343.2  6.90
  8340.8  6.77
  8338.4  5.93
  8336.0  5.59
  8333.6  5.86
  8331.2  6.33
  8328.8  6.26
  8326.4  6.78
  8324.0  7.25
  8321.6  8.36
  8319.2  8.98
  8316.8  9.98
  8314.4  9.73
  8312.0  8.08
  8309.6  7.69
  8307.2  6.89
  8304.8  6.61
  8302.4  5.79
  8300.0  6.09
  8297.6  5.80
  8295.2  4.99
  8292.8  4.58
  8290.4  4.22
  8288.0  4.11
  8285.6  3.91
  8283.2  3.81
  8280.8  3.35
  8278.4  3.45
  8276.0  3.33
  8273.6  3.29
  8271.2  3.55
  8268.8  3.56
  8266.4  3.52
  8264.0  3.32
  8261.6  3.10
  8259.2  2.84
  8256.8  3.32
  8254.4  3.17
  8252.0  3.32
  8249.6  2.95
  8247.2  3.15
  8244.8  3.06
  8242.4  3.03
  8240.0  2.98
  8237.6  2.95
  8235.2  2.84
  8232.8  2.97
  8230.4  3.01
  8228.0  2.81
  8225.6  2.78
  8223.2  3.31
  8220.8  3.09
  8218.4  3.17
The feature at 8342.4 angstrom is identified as [N II] 6583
